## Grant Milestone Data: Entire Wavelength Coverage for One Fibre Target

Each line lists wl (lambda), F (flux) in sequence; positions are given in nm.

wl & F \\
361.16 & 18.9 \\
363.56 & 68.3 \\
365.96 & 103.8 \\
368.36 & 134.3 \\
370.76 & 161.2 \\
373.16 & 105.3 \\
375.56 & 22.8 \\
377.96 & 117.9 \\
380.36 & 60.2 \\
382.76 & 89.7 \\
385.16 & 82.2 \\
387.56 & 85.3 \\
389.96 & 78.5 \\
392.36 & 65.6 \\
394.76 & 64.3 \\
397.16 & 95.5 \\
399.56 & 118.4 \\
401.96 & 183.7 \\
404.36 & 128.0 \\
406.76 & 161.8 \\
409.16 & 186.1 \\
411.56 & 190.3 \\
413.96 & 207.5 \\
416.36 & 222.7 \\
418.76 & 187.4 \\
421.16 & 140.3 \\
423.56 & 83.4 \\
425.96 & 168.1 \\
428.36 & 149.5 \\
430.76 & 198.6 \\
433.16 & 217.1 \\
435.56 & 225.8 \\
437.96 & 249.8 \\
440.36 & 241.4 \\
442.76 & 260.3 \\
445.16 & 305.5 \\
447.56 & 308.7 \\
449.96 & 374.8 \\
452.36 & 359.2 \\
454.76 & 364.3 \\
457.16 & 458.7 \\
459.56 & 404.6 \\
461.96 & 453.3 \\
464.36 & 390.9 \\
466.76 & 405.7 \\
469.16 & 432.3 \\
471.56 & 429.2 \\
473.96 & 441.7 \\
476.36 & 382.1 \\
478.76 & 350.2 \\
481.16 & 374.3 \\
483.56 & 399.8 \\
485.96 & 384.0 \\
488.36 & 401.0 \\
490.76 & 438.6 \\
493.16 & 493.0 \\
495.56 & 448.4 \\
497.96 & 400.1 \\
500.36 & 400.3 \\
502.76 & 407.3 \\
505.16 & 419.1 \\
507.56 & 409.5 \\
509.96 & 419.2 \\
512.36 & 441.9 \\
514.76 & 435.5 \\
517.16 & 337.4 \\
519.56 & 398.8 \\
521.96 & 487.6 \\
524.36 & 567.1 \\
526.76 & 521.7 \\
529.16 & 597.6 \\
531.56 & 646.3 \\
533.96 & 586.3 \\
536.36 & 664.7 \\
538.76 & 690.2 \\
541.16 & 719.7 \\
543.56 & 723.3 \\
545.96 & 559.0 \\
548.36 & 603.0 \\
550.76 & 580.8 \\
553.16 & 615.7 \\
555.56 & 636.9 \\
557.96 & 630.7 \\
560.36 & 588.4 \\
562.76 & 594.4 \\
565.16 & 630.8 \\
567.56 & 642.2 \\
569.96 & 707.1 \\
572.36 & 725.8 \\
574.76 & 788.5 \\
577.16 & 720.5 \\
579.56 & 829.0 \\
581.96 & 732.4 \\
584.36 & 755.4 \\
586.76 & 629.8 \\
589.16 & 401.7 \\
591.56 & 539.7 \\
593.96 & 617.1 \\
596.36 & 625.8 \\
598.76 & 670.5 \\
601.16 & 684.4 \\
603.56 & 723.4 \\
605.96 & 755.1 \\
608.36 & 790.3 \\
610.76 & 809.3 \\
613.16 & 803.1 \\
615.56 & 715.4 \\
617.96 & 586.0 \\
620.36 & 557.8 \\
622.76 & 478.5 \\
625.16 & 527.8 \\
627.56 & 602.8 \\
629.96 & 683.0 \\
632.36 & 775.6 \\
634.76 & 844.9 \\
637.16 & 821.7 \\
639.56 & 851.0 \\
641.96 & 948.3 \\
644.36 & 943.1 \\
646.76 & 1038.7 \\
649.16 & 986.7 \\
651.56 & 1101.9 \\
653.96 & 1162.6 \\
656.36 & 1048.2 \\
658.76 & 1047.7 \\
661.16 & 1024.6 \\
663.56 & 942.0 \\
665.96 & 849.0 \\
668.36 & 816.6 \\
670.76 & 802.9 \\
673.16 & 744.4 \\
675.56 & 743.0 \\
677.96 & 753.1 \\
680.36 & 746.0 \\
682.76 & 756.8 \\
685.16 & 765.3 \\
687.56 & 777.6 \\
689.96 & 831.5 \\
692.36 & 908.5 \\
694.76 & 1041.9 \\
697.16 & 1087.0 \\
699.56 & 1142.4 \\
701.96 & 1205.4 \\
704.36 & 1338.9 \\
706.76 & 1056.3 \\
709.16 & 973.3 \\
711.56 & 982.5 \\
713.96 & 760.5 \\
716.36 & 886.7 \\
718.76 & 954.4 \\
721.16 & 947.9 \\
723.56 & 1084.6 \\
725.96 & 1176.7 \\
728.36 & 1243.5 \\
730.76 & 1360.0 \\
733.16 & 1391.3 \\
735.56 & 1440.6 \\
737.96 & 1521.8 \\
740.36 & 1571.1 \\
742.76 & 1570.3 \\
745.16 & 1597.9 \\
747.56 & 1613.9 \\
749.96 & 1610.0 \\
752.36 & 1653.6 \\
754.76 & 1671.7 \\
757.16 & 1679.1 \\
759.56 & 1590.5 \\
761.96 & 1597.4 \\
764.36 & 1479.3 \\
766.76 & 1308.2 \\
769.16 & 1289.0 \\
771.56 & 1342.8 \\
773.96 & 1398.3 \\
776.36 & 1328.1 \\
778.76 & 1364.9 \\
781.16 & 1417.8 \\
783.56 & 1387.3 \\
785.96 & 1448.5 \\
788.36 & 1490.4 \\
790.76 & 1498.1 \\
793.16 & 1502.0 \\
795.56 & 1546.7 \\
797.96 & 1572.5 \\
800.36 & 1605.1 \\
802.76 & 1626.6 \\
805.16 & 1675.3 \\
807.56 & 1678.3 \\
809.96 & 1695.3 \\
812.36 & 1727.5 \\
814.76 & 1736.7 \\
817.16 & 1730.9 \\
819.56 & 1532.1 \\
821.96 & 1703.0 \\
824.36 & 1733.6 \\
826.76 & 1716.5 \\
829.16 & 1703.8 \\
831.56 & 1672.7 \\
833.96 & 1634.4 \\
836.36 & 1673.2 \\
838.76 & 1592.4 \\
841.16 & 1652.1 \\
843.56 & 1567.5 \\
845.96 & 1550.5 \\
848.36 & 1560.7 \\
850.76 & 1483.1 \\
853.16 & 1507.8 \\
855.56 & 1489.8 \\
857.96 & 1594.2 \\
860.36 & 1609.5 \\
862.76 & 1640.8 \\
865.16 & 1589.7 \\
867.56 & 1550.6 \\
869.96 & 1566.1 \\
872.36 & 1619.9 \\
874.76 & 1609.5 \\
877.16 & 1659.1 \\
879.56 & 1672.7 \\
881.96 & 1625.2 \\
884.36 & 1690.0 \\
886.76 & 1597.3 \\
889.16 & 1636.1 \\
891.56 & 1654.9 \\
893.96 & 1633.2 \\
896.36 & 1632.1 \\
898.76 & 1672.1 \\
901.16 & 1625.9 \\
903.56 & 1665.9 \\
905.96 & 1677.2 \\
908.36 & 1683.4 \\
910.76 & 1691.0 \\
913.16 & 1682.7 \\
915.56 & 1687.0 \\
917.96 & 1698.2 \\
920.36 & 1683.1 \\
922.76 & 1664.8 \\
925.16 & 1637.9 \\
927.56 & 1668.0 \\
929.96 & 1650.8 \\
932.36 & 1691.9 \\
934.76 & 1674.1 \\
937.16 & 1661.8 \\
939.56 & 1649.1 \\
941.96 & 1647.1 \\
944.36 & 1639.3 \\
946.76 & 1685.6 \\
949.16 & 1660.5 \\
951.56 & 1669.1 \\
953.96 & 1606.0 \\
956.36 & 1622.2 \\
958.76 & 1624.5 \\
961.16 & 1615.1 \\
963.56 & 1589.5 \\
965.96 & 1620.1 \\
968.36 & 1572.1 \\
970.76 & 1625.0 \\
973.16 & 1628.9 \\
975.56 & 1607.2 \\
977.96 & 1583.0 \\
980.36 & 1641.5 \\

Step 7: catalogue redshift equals 0.000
